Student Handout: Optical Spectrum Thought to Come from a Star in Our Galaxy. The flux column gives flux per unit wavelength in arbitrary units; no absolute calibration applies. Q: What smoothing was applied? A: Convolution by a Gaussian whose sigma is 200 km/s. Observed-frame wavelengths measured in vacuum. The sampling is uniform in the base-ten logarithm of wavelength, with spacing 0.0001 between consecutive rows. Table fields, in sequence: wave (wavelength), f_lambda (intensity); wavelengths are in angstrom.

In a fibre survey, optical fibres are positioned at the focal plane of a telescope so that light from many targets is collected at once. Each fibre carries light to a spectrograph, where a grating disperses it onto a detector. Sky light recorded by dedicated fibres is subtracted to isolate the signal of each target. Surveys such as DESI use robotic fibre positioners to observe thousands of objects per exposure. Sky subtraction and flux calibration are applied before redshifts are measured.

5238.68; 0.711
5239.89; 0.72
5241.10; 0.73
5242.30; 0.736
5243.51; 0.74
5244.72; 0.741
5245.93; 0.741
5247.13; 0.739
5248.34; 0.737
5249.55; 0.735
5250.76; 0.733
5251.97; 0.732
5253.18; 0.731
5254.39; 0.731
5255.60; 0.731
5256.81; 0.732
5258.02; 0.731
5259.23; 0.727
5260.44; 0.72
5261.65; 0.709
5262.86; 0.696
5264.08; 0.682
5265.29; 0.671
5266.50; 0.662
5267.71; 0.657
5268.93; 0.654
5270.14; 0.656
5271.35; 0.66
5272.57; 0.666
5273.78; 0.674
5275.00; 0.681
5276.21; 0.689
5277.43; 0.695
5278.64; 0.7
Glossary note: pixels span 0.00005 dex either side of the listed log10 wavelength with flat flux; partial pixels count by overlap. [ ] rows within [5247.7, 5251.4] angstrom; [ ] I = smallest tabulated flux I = 0.733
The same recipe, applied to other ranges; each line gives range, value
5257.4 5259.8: 0.727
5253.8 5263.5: 0.696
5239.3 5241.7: 0.72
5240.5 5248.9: 0.73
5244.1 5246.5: 0.741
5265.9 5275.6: 0.654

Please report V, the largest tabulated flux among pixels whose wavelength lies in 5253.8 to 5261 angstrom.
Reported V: 0.732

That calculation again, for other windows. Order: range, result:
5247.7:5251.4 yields 0.737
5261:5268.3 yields 0.709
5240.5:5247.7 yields 0.741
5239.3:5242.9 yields 0.736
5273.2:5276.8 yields 0.689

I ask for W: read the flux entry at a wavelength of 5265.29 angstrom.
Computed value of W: 0.671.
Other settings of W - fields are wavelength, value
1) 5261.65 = 0.709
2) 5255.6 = 0.731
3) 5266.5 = 0.662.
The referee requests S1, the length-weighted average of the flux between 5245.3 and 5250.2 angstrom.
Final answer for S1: 0.738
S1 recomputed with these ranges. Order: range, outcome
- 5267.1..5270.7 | 0.656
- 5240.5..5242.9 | 0.735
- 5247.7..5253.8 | 0.733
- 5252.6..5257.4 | 0.731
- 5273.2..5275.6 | 0.676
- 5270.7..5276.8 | 0.674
